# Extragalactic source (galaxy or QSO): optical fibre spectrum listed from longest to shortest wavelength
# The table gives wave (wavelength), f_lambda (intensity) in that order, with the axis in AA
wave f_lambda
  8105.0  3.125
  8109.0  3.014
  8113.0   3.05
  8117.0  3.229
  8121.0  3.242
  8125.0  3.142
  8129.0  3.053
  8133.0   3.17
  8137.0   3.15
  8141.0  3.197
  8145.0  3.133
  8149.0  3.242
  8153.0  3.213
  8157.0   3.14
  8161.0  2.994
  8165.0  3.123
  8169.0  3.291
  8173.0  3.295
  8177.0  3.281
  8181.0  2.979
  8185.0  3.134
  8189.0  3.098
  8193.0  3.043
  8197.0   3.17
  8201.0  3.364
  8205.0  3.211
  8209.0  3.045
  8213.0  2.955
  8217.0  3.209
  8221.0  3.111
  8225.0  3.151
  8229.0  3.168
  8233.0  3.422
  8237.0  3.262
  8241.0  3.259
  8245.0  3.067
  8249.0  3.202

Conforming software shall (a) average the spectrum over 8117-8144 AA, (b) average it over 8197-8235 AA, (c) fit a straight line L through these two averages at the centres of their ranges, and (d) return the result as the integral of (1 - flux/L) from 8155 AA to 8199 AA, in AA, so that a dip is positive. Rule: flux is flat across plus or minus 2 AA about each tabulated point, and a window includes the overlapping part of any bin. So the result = 0.4 AA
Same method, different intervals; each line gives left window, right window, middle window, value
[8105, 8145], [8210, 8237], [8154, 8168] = 0.18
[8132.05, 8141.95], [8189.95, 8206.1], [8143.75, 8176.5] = -0.07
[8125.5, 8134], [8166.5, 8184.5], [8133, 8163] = -0.07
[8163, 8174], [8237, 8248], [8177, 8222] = 1.18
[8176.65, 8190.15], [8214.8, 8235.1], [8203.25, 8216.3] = 0.37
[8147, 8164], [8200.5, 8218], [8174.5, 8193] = 0.13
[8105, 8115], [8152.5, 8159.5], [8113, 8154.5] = -0.88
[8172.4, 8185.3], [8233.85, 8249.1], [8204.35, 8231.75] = 0.60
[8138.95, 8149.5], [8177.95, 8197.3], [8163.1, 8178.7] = -0.62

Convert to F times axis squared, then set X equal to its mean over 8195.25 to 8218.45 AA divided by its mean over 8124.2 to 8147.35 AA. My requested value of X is 1.02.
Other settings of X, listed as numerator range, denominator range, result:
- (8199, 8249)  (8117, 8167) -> 1.03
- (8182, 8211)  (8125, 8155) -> 1.01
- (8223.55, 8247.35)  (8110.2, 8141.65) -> 1.05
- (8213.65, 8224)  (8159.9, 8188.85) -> 1.00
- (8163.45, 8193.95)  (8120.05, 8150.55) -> 1.01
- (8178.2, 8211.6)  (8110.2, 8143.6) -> 1.01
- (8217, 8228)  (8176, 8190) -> 1.02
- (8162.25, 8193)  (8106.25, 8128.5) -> 1.02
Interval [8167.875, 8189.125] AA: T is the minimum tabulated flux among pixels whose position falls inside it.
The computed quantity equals 2.979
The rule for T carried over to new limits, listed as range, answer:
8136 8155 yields 3.133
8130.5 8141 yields 3.15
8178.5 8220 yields 2.955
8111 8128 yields 3.05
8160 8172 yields 2.994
